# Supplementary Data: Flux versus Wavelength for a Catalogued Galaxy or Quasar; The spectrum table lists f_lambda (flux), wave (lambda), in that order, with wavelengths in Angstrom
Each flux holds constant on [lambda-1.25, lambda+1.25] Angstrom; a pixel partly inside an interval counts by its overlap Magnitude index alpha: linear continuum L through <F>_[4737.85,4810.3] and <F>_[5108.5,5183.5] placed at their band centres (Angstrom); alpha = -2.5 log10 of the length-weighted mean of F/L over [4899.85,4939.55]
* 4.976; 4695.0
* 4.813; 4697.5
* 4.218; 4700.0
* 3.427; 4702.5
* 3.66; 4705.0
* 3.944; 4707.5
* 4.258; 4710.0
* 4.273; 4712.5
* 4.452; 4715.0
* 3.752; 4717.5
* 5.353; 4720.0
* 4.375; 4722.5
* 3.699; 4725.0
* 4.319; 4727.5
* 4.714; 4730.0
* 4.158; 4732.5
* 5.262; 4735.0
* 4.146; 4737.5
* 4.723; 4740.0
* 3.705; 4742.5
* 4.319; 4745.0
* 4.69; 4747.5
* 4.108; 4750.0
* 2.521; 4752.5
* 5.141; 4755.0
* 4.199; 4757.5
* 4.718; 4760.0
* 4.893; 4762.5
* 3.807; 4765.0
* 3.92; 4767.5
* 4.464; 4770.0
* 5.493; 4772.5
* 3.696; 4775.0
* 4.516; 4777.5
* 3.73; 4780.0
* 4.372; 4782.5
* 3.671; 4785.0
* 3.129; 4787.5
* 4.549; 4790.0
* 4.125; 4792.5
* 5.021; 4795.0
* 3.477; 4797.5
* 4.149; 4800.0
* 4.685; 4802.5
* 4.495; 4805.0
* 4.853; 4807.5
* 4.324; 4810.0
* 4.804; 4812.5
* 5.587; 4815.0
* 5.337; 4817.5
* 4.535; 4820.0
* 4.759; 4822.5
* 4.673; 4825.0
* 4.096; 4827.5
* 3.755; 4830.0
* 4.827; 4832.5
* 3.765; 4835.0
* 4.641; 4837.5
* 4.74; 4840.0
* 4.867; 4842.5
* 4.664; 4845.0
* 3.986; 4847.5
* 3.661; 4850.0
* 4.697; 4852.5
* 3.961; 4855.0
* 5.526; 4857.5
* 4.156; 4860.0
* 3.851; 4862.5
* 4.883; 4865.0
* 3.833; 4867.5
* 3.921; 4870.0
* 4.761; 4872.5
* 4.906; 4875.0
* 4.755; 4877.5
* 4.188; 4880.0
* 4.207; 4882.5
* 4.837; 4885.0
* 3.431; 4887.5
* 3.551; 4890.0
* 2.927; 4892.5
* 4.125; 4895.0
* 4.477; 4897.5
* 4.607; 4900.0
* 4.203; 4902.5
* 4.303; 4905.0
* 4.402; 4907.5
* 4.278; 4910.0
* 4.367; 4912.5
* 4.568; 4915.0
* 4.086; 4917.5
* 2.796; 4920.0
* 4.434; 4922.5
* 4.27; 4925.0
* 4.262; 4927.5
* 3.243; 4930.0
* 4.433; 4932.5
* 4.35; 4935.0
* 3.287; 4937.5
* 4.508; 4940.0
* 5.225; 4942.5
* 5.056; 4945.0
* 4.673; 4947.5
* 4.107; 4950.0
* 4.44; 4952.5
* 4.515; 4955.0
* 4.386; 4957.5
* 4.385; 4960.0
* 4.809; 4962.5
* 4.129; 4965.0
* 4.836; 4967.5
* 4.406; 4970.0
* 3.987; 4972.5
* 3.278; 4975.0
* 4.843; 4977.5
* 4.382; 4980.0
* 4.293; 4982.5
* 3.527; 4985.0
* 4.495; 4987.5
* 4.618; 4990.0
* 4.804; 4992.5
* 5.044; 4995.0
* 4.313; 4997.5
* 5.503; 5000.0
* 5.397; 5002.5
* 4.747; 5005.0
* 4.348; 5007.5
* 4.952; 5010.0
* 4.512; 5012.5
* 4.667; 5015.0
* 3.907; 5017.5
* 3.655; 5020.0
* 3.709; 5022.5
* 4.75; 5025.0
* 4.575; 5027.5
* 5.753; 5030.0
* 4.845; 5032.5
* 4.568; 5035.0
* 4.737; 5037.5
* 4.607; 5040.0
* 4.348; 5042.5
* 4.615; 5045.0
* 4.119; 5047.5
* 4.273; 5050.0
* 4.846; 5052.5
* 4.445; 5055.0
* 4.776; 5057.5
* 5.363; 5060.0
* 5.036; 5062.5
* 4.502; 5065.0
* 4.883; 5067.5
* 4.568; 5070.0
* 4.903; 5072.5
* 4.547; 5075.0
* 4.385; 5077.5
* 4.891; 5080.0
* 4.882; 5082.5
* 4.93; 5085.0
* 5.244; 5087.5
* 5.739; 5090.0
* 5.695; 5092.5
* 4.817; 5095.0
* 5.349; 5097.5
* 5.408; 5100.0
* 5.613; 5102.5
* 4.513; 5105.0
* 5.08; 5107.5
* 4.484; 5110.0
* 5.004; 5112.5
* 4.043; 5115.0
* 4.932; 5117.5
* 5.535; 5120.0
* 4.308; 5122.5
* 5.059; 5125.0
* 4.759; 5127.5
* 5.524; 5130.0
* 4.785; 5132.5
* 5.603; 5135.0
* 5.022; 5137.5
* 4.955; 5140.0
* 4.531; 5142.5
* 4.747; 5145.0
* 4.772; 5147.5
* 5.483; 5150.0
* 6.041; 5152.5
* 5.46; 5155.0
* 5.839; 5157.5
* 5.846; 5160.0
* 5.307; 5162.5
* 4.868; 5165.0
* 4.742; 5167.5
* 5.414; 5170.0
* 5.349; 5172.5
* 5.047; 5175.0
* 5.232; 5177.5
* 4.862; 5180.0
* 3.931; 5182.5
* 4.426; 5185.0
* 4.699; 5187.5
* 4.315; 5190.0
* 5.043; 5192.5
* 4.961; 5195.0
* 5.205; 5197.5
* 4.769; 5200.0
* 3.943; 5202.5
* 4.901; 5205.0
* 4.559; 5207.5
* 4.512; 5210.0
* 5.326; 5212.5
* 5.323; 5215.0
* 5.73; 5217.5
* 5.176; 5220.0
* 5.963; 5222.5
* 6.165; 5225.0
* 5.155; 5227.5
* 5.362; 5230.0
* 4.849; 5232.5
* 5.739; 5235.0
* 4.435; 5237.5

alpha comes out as 0.11 mag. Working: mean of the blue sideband 4.26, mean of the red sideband 5.05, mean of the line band 4.11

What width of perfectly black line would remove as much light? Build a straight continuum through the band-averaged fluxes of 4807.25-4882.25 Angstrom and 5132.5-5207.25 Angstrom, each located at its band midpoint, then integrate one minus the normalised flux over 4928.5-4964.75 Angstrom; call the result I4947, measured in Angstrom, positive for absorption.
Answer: 2.2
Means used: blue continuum 4.5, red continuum 5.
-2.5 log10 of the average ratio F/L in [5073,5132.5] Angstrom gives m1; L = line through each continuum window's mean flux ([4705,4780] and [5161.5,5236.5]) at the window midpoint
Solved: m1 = -0.02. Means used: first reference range 4.31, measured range 4.98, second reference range 5.03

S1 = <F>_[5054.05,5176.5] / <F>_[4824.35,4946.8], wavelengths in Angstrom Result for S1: 1.18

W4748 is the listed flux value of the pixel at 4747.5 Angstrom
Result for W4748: 4.69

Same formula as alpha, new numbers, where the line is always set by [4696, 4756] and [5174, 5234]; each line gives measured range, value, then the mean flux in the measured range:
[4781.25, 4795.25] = 0.07 mag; 4.08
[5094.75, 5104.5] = -0.10 mag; 5.29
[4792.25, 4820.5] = -0.06 mag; 4.64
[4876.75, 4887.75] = 0.04 mag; 4.34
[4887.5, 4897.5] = 0.23 mag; 3.64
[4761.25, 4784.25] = 0.00 mag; 4.31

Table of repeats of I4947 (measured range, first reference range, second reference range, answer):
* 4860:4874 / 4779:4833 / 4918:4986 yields 0.3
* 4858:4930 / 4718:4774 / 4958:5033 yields 4.4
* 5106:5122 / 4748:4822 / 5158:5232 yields 0.3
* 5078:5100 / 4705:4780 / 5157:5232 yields -1.3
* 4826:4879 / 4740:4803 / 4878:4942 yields -3.1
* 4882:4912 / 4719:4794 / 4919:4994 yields 1.2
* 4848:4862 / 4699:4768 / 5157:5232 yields 0.3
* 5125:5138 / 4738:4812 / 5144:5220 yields -0.5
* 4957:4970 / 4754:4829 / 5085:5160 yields 0.8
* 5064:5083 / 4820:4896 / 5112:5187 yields 0.6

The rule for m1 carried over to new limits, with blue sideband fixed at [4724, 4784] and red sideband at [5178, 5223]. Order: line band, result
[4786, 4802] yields 0.066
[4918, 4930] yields 0.165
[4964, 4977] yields 0.100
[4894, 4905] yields 0.032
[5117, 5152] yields -0.055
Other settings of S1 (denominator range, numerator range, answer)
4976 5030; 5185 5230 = 1.11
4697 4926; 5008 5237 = 1.14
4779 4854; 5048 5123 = 1.11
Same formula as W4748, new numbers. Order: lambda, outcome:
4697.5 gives 4.813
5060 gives 5.363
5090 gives 5.739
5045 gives 4.615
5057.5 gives 4.776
